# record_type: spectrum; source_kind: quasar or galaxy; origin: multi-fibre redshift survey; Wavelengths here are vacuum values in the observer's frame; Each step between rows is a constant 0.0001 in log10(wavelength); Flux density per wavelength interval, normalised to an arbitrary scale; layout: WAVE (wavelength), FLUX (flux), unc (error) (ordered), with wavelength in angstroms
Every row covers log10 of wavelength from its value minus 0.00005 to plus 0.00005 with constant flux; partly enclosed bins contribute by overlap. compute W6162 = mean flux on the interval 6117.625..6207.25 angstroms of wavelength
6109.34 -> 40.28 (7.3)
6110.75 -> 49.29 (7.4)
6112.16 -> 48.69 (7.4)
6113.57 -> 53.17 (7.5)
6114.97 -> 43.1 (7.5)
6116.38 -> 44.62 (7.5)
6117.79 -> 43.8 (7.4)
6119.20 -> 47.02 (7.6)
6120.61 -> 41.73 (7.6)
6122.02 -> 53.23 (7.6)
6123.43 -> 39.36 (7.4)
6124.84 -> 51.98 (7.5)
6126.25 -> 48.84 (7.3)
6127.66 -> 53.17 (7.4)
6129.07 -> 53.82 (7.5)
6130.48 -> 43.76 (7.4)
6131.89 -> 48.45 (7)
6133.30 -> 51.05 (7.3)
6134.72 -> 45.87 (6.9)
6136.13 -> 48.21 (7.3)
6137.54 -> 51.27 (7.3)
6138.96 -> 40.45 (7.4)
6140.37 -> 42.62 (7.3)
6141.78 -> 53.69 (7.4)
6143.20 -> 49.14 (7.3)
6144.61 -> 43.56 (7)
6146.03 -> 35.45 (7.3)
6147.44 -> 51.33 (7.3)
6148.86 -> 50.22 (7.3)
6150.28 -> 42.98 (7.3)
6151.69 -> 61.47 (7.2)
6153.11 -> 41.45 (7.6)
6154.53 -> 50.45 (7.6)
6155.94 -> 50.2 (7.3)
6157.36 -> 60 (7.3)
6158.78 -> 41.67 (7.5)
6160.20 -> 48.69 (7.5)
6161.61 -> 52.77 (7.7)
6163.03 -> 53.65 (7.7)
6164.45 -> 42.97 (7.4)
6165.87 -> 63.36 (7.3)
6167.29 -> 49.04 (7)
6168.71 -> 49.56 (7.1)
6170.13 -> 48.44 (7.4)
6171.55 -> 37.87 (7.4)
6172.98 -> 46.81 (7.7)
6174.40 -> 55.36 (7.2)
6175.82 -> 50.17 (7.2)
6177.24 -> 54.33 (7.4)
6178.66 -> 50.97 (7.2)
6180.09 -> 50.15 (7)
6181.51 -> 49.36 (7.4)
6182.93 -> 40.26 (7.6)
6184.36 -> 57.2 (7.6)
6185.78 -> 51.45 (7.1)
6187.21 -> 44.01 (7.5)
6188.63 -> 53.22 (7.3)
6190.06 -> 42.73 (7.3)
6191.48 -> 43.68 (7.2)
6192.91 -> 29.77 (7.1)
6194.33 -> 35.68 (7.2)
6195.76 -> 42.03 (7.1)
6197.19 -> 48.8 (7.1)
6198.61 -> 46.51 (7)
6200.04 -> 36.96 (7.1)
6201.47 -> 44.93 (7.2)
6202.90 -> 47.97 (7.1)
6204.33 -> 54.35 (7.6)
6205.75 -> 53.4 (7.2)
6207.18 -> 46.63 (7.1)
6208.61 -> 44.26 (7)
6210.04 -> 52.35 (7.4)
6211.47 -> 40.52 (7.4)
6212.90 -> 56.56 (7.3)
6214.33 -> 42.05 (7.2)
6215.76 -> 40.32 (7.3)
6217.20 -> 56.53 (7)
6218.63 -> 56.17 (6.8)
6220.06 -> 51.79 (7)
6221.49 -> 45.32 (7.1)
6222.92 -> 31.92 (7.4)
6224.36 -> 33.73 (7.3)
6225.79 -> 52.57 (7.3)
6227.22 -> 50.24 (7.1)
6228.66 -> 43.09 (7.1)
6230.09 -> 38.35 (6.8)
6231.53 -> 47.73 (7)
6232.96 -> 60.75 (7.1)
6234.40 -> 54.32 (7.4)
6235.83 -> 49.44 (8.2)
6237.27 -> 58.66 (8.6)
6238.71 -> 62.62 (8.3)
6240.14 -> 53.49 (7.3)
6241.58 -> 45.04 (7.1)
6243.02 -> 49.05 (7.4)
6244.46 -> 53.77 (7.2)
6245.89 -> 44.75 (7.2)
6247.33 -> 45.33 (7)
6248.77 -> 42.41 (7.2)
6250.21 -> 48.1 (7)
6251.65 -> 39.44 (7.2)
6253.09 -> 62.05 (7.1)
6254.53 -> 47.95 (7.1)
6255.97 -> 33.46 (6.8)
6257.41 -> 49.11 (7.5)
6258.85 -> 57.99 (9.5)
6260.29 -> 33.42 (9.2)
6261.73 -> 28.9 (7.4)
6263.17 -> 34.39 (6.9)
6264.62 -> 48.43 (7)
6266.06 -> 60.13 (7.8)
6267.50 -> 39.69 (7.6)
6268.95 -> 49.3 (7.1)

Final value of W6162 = 47.8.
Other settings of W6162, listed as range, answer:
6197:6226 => 46.7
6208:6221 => 48.9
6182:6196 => 44.2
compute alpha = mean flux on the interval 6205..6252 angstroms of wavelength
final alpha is 48.3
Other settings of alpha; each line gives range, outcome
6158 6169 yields 50.3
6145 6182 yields 49.5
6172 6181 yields 50.8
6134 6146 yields 46.2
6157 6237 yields 47.7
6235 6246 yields 52.6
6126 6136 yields 49.2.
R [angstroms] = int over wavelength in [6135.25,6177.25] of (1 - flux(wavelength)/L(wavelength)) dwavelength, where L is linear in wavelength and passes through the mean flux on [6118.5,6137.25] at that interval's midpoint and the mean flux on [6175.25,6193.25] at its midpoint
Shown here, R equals -0.67 angstroms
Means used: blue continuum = 48.3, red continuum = 47.8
